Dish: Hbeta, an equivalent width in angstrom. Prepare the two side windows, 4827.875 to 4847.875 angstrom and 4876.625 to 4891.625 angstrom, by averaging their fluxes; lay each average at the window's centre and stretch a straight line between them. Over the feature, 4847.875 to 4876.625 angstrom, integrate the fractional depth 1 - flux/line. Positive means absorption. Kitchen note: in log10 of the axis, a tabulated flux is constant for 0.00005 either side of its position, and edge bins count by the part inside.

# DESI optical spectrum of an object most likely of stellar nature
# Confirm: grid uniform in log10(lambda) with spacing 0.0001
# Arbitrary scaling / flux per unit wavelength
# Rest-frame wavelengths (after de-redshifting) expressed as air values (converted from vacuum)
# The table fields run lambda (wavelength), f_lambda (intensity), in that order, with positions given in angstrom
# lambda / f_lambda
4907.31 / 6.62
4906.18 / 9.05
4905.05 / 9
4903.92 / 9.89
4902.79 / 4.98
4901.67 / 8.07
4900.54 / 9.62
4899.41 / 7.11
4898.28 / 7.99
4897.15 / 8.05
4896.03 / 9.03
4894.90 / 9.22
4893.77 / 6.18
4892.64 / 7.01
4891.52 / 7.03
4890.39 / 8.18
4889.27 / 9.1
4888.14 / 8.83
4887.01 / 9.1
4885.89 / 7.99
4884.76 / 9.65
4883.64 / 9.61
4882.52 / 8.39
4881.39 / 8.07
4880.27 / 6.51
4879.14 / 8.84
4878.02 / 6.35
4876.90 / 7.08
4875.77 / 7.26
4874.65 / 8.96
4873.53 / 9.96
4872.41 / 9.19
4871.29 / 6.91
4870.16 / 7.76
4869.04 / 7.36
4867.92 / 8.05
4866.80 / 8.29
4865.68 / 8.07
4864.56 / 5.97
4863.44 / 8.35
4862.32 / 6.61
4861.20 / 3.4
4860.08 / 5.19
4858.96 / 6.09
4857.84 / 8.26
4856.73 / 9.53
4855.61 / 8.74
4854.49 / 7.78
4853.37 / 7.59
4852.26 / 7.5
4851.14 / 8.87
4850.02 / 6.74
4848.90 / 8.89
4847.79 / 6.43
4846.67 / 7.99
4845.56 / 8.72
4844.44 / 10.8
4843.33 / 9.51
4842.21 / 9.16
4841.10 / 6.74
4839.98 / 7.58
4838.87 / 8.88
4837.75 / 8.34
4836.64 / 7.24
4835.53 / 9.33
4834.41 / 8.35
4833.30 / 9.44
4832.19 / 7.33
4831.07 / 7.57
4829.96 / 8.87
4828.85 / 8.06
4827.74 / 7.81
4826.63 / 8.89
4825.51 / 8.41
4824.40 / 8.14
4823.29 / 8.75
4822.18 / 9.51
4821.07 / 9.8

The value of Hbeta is 2.4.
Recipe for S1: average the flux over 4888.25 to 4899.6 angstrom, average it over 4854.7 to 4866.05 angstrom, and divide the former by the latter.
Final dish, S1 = 1.13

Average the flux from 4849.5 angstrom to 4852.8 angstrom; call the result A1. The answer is 7.7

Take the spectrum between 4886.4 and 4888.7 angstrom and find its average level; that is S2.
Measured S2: 8.95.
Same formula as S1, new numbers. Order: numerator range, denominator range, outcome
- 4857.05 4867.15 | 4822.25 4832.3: 0.81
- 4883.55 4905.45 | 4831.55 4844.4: 0.98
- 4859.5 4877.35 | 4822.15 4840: 0.88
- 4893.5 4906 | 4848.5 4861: 1.08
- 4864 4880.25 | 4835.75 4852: 0.94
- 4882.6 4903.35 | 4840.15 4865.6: 1.06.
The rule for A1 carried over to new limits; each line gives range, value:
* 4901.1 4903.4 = 6.61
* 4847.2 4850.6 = 7.36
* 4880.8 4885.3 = 8.92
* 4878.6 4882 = 7.79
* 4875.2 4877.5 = 7.16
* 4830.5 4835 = 8.17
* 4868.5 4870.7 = 7.56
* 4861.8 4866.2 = 7.25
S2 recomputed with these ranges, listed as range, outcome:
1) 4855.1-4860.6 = 7.57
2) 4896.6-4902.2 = 8.16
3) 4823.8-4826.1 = 8.27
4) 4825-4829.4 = 8.28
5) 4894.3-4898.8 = 8.56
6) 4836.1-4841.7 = 7.77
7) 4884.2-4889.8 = 8.92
